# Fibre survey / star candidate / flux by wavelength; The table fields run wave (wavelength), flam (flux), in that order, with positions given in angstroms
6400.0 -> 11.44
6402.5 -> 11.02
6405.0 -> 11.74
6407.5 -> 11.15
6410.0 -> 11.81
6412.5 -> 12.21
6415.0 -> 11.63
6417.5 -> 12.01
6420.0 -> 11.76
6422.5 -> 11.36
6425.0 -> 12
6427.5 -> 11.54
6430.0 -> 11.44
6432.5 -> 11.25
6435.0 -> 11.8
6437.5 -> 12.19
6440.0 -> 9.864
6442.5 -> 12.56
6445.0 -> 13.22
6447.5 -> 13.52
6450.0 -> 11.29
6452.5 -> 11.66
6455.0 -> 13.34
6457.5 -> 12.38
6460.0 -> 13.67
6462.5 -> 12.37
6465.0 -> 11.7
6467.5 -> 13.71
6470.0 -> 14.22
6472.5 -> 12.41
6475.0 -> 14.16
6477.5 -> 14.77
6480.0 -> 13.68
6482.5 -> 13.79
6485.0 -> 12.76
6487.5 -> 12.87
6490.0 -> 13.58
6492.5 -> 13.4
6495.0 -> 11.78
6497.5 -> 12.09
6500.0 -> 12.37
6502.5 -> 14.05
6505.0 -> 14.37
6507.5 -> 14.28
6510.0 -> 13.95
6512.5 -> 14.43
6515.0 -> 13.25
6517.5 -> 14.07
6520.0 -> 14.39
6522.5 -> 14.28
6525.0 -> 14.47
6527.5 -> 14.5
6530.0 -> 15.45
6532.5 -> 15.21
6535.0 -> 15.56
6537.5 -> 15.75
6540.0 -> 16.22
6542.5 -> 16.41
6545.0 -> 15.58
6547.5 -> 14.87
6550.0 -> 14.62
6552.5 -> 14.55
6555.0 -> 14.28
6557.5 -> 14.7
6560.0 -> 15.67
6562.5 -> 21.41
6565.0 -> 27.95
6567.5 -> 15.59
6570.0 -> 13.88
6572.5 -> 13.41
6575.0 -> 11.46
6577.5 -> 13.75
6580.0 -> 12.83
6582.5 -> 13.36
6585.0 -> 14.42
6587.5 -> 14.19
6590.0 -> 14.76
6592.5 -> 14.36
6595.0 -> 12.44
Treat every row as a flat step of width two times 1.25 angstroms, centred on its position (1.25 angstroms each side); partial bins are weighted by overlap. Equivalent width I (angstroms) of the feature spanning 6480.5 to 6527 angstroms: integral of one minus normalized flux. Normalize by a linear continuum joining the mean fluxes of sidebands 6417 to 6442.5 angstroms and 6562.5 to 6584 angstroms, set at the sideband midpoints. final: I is 0.26 angstroms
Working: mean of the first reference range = 11.6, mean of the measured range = 13.6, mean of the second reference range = 15.6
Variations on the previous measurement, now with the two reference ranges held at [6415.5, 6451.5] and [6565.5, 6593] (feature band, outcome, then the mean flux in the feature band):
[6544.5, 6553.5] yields -0.8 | 14.9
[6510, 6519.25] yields -0.6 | 13.9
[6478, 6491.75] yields -0.8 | 13.4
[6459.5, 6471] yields -0.7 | 13.1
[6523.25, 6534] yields -1.2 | 14.9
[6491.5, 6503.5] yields 0.2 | 12.7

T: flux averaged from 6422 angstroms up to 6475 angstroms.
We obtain 12.3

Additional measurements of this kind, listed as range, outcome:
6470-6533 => 13.8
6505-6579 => 15.3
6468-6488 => 13.6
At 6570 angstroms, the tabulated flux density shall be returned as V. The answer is 13.88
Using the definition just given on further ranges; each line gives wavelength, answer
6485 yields 12.76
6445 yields 13.22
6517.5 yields 14.07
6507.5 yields 14.28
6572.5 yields 13.41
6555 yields 14.28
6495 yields 11.78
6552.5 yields 14.55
